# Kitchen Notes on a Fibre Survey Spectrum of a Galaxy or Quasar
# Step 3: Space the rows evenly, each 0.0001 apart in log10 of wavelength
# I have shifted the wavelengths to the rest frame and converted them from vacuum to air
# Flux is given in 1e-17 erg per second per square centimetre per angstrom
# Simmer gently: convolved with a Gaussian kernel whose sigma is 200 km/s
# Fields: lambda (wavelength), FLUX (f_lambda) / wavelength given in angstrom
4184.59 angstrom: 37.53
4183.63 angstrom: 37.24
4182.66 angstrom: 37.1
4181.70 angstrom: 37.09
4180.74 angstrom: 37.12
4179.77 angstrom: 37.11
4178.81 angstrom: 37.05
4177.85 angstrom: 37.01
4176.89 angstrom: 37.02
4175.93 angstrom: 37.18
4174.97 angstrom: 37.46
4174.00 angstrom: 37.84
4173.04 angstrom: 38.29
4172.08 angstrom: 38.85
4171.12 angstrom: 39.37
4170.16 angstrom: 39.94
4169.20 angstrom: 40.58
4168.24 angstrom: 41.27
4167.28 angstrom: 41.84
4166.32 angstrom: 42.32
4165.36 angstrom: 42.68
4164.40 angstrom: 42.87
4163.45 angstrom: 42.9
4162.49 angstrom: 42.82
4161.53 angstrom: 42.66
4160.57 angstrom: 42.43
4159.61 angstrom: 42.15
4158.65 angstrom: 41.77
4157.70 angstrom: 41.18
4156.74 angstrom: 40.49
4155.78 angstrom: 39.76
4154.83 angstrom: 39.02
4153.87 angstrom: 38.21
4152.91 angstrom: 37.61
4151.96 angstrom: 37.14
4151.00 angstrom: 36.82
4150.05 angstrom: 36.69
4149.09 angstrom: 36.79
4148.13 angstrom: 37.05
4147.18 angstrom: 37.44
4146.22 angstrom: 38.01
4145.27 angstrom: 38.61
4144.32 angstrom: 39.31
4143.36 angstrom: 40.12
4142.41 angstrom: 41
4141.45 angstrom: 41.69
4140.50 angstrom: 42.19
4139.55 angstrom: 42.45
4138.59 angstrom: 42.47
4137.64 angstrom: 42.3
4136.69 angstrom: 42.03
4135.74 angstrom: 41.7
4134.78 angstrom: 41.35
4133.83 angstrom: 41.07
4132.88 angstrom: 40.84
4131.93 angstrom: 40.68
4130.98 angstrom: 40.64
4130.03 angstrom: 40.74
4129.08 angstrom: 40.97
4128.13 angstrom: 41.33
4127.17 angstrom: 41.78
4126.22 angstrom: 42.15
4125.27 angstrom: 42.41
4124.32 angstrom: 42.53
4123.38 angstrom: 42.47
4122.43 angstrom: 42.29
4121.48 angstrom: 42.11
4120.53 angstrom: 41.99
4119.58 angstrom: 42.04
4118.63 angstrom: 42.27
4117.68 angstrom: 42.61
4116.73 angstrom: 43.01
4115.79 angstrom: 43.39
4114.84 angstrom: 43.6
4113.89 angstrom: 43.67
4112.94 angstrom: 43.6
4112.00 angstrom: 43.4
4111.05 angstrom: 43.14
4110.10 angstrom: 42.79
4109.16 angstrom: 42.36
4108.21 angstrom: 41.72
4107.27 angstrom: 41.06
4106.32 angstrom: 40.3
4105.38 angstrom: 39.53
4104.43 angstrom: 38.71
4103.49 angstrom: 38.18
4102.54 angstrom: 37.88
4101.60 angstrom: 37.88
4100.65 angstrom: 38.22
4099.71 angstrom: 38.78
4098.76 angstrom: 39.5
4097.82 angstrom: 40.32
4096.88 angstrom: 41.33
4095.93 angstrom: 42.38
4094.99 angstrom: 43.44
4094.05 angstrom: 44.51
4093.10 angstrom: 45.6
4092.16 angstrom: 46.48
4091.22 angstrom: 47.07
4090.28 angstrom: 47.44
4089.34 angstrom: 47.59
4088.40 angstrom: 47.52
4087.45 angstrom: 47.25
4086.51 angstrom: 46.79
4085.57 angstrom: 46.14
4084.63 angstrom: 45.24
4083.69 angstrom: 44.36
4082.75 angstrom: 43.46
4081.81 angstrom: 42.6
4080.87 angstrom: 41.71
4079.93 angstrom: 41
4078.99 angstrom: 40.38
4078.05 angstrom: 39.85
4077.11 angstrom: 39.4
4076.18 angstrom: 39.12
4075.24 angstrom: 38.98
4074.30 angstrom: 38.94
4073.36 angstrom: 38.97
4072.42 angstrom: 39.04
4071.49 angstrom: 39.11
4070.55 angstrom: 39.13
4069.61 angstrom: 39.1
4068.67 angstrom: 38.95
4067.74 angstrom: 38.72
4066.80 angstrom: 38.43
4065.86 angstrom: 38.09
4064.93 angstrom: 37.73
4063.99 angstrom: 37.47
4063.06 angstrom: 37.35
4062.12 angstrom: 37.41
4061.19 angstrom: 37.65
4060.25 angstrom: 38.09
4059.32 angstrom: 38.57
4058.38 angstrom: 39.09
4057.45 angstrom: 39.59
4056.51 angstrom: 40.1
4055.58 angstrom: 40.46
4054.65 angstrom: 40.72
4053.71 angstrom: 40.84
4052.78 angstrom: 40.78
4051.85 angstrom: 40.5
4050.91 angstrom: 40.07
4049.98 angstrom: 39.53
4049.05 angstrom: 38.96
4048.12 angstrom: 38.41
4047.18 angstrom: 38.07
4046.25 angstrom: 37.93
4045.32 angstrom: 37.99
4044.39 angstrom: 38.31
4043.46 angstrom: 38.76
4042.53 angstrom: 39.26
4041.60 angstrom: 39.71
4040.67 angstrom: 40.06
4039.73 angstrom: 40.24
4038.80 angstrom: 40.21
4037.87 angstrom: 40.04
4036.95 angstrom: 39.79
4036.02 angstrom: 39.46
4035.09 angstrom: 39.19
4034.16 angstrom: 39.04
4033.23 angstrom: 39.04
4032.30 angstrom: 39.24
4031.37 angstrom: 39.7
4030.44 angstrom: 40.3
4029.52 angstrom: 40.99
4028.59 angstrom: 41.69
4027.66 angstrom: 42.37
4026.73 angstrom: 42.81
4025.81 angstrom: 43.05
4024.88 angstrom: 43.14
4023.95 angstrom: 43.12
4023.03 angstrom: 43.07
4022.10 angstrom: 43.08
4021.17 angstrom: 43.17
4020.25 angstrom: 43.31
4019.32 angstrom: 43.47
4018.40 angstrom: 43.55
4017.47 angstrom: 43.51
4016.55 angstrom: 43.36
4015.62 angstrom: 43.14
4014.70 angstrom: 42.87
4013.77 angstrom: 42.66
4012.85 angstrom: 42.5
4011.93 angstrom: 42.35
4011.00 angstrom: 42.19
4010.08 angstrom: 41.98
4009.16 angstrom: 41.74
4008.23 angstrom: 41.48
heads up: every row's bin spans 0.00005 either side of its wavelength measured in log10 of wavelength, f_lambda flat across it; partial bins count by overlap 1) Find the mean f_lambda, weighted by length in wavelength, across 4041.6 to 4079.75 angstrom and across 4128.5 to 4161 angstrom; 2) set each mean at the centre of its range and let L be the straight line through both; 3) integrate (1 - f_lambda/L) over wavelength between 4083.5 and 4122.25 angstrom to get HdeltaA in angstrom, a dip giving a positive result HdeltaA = -3.2 angstrom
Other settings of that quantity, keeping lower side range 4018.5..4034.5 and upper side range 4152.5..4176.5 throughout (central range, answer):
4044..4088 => 1.5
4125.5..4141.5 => -0.3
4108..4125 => -0.7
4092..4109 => 0.1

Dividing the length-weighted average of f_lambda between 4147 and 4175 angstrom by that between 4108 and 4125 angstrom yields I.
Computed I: 0.93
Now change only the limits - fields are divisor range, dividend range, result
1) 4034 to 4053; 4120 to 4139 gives 1.06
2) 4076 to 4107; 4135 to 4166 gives 0.95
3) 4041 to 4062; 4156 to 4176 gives 1.04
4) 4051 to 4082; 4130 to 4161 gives 1.02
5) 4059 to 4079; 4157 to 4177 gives 1.05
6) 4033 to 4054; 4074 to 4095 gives 1.11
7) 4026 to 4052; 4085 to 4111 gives 1.07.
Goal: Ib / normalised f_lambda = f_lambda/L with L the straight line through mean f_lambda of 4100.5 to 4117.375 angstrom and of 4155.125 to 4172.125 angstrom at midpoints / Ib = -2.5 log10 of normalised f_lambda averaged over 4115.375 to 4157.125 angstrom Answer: 0.02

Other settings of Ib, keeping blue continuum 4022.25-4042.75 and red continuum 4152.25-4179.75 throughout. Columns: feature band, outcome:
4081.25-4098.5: -0.11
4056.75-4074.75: 0.06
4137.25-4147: -0.01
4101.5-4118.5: -0.03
